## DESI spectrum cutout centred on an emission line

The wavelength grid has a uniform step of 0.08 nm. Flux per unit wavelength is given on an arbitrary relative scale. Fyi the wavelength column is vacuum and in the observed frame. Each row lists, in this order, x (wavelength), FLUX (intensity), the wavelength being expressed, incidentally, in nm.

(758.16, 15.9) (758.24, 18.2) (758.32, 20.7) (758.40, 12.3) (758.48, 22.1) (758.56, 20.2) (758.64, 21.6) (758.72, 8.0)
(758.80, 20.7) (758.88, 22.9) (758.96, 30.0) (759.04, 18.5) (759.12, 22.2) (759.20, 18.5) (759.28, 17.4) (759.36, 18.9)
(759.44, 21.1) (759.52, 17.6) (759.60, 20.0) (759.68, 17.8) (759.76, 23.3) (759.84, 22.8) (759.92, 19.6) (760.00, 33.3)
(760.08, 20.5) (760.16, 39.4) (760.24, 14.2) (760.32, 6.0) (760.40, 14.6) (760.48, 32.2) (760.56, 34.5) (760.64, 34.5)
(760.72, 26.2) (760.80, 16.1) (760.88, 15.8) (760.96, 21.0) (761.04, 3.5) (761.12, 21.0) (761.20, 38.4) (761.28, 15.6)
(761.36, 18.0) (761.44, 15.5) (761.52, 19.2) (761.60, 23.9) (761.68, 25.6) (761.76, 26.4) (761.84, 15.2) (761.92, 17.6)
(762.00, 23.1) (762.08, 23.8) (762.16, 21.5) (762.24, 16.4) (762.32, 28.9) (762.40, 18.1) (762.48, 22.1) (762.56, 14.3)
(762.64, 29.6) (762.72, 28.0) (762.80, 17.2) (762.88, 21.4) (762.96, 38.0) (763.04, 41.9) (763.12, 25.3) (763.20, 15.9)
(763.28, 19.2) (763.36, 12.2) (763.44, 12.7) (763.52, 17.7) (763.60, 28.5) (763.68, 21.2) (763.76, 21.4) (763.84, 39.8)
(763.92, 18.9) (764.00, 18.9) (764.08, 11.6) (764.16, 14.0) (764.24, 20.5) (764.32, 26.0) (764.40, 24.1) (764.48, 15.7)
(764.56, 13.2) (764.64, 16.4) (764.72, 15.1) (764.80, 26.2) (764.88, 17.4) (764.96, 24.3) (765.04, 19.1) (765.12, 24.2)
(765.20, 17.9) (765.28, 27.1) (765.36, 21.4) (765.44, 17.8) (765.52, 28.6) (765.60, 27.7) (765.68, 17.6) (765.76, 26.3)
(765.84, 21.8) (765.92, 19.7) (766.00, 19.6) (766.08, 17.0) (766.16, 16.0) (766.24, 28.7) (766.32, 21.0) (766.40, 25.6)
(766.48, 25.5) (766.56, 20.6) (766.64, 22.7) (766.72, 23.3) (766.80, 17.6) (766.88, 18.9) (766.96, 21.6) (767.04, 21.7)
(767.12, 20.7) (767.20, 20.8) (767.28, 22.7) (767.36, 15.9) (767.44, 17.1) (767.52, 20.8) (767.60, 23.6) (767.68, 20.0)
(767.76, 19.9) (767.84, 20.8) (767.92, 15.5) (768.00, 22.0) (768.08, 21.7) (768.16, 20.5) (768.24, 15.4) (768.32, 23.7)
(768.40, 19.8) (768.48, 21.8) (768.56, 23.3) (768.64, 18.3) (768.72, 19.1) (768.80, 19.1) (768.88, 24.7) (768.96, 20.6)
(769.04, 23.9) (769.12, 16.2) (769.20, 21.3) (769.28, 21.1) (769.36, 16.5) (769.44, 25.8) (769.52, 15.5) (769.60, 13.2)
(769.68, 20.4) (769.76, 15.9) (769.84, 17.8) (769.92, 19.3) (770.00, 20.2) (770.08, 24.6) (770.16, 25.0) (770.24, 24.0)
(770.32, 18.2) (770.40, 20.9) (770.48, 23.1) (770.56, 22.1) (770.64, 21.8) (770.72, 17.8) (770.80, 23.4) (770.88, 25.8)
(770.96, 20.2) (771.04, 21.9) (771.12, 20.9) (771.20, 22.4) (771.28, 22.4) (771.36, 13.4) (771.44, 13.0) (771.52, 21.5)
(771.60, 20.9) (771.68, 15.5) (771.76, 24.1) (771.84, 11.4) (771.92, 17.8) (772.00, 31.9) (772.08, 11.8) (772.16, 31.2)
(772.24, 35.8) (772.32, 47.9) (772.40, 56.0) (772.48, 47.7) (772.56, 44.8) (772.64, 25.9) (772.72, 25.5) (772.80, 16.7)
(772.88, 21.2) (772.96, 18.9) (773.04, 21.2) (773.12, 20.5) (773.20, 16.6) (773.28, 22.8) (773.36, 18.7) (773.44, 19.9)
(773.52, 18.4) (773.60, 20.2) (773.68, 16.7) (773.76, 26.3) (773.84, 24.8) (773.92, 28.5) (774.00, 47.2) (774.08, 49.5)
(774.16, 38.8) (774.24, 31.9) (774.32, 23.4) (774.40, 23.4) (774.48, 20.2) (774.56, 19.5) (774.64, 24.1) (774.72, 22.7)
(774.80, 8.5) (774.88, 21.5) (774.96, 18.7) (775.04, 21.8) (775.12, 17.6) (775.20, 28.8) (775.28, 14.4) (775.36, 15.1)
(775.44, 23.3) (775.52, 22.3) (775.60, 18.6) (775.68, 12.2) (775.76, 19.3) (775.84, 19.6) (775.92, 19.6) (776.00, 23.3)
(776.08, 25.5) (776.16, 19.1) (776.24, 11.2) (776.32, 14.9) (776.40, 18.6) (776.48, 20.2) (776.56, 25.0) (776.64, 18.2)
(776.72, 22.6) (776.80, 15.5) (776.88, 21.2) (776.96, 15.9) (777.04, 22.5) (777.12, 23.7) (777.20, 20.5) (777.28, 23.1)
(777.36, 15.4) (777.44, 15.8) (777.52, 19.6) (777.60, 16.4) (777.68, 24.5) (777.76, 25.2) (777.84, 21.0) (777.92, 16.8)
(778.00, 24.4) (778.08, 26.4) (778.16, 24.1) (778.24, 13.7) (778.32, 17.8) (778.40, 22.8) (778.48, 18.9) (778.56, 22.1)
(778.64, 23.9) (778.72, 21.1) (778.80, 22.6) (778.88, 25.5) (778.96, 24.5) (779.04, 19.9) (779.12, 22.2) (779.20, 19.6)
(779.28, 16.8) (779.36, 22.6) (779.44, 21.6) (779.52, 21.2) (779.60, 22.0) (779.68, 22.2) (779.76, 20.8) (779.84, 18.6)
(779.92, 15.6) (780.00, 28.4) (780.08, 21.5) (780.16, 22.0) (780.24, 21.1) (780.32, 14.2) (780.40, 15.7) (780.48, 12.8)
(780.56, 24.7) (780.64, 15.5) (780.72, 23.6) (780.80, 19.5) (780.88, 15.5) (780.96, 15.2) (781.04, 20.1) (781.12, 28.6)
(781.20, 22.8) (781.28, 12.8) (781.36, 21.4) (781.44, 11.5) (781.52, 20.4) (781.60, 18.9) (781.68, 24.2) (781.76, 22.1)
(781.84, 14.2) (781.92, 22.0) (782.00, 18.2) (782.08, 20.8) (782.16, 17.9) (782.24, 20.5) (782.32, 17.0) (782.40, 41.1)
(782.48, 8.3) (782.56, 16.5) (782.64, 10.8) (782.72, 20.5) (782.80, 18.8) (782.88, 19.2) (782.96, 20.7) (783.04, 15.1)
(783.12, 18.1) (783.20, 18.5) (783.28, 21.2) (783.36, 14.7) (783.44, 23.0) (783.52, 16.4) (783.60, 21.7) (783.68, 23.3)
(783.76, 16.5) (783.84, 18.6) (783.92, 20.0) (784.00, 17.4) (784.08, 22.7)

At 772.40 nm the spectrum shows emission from [S II] 6716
